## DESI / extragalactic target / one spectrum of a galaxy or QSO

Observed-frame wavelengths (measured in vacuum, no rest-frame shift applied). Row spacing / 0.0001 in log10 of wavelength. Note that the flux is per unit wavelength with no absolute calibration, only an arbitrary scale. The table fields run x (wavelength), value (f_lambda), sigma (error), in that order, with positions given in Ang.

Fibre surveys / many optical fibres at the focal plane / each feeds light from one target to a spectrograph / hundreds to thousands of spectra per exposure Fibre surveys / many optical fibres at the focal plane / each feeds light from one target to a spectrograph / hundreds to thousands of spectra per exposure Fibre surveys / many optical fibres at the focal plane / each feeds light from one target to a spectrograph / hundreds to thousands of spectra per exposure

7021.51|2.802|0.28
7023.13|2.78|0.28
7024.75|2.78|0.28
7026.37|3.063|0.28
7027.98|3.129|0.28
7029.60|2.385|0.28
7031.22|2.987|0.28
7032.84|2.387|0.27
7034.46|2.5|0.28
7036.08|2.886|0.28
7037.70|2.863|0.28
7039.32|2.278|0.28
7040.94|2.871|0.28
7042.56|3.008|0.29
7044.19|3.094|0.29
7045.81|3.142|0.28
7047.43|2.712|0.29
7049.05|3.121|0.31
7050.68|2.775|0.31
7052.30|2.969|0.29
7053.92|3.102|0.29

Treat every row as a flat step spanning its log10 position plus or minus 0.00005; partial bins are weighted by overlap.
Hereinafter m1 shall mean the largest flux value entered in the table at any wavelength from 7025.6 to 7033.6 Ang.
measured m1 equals 3.129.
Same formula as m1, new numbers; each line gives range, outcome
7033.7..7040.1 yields 2.886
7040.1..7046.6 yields 3.142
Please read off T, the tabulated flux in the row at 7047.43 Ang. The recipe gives 2.712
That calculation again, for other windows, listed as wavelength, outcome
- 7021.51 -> 2.802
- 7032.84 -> 2.387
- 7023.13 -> 2.78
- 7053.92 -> 3.102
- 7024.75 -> 2.78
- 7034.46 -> 2.5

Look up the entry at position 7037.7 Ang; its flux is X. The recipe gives 2.863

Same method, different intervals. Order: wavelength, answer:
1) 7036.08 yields 2.886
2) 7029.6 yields 2.385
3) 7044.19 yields 3.094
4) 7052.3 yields 2.969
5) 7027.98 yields 3.129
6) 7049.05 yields 3.121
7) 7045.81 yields 3.142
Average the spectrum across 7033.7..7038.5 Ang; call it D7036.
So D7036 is 2.75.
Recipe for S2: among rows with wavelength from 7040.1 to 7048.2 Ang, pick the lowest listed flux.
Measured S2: 2.712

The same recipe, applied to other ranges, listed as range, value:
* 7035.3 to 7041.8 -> 2.278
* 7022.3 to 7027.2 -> 2.78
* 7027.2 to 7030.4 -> 2.385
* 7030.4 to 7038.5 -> 2.387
